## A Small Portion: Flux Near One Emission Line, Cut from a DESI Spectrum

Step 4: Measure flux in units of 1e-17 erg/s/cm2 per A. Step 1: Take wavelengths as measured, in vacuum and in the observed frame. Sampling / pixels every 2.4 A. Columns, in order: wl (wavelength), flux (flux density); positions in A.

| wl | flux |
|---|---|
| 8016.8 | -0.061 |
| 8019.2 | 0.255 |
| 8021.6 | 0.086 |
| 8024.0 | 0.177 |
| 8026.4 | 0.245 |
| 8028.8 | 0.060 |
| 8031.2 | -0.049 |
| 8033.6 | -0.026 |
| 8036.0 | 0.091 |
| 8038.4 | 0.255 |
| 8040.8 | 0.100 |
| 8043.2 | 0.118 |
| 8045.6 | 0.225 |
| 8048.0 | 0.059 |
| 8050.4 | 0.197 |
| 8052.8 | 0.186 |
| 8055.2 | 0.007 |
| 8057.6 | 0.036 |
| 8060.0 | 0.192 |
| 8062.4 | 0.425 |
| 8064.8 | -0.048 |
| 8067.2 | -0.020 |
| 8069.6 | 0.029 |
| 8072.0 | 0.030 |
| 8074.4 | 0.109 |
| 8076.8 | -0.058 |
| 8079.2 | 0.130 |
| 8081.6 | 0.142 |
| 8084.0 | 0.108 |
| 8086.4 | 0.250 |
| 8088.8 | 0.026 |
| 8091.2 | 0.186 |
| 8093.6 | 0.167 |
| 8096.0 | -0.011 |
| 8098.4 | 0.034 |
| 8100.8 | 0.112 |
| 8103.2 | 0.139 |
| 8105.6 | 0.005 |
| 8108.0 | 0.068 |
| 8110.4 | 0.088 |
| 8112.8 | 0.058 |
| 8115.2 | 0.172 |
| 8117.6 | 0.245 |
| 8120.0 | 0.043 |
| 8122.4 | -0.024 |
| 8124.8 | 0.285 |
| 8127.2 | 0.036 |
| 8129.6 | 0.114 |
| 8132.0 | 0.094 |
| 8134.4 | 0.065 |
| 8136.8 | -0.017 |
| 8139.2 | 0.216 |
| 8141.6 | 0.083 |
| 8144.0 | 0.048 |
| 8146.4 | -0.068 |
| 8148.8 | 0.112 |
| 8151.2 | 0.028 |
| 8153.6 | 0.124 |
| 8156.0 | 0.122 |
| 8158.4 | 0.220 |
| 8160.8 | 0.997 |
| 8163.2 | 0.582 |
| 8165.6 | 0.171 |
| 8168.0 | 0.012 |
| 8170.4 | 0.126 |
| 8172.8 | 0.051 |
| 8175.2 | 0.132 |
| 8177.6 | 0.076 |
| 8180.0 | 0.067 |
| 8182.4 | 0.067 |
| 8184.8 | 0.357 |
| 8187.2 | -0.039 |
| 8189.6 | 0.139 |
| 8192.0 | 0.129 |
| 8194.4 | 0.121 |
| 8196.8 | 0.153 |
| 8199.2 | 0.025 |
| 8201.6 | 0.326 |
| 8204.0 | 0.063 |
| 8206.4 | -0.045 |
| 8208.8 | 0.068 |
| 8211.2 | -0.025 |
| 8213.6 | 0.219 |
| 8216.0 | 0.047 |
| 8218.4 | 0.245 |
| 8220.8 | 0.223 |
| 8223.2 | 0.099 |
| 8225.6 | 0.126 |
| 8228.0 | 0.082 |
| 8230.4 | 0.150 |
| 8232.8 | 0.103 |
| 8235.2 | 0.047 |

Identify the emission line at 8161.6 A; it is H-beta 4861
